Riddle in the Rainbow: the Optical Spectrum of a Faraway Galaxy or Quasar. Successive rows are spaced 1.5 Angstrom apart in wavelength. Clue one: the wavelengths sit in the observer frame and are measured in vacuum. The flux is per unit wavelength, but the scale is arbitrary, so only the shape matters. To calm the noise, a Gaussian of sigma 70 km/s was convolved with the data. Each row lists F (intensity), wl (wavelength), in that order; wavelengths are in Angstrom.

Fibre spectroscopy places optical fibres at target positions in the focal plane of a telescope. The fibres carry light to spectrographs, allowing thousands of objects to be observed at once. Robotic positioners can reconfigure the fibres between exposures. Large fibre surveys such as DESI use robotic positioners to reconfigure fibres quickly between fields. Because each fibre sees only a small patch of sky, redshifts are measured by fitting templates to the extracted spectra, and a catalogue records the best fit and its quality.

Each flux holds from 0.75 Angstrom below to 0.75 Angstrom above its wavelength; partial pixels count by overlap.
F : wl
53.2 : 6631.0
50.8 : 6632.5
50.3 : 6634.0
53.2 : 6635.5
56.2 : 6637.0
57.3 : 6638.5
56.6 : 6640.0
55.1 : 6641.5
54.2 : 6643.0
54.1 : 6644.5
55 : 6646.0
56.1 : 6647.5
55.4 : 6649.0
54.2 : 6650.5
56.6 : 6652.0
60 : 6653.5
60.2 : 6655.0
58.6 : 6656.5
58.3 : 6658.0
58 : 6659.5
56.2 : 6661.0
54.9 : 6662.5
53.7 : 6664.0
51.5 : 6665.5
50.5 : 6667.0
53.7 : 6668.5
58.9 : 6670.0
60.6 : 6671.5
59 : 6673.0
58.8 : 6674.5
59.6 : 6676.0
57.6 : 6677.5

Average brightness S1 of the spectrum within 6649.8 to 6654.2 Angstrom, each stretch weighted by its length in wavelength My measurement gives 56.9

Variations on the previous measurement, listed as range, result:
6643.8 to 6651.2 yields 55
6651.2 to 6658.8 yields 58.7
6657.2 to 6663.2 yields 56.9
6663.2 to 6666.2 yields 52.7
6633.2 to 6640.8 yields 54.7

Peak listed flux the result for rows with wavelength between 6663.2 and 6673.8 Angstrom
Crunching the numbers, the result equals 60.6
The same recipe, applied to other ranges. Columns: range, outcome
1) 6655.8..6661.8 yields 58.6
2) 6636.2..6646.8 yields 57.3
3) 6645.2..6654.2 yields 60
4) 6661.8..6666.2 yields 54.9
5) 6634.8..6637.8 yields 56.2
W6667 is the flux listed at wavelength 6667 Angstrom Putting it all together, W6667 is 50.5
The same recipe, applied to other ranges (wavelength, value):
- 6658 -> 58.3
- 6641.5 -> 55.1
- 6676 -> 59.6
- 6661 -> 56.2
